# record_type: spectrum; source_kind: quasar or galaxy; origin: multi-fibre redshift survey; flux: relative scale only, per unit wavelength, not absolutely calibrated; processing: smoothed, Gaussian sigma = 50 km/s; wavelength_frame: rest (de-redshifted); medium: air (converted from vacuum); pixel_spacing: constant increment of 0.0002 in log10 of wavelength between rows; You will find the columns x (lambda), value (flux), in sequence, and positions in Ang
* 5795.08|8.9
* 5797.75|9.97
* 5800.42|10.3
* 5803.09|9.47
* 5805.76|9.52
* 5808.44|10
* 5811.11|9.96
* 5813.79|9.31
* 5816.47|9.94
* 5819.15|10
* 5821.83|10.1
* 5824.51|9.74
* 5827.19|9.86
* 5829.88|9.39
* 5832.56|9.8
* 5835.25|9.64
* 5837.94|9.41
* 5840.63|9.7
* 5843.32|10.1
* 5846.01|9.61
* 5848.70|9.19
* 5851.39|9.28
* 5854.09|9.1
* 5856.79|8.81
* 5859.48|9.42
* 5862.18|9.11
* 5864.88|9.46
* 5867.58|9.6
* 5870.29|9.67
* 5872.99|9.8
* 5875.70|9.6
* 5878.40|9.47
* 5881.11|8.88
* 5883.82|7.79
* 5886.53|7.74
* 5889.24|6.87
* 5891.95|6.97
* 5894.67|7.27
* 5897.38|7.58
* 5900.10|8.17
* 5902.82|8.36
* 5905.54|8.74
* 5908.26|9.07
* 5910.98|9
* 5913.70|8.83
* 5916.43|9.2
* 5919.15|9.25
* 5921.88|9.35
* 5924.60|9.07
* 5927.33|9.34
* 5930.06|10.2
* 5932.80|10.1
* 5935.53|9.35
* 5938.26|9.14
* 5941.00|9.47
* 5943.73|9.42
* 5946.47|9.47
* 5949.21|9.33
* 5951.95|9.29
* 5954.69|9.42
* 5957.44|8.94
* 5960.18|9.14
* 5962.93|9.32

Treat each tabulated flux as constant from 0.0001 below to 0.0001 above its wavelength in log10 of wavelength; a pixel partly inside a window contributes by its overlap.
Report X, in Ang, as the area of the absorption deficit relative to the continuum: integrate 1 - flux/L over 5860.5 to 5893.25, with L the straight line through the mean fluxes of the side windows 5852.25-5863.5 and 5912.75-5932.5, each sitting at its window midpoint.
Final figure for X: 1.54 Ang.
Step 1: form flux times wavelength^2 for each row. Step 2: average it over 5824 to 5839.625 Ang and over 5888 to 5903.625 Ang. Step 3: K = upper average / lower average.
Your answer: 0.80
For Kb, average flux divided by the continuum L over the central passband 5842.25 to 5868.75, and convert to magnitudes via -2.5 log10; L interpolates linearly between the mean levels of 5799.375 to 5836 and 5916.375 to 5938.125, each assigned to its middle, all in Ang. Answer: 0.04 mag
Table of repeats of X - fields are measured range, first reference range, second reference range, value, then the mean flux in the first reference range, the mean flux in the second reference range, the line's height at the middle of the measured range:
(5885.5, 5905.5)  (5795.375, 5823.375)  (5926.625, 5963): 4.0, 9.82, 9.43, 9.57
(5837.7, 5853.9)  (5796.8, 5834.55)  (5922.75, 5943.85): 0.3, 9.81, 9.52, 9.73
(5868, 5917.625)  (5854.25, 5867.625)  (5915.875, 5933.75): 4.5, 9.24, 9.5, 9.37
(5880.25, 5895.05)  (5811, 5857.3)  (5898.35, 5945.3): 2.8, 9.61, 9.17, 9.34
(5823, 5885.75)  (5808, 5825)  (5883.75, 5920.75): -1.8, 9.86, 8.23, 9.14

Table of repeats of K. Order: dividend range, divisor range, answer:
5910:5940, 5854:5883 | 1.02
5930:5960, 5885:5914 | 1.19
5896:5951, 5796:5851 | 0.97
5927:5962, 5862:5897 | 1.12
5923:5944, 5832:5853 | 1.03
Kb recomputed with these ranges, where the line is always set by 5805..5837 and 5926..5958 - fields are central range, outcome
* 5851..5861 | 0.06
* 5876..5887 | 0.12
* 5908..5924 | 0.05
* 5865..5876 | 0.00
